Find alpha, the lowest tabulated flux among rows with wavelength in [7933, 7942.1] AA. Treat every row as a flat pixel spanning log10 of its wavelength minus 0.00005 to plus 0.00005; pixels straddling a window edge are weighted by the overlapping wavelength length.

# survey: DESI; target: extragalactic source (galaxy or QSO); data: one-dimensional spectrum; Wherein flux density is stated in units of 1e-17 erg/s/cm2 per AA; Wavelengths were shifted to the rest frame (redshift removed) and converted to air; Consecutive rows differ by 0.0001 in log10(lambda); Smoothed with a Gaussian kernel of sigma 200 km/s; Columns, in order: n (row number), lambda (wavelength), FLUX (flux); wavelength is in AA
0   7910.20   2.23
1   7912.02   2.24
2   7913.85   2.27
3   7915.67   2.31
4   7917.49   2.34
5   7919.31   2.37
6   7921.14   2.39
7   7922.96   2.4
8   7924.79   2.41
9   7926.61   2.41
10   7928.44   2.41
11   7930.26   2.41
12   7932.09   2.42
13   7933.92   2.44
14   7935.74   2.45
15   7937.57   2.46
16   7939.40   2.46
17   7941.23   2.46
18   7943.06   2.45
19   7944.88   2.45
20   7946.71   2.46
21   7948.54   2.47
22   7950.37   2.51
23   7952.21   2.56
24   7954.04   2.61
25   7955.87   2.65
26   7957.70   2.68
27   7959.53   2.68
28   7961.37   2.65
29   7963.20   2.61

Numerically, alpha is 2.44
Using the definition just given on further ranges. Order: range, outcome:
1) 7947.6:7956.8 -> 2.47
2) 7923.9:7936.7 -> 2.41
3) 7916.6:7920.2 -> 2.34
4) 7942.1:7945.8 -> 2.45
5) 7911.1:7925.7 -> 2.24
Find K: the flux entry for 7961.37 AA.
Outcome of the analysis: 2.65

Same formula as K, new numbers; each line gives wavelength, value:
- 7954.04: 2.61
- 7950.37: 2.51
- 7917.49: 2.34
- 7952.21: 2.56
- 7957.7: 2.68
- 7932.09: 2.42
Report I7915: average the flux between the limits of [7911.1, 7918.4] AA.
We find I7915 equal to 2.29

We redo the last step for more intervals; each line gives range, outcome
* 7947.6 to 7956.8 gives 2.56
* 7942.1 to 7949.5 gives 2.46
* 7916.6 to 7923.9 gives 2.37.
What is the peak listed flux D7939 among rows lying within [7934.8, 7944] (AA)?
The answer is 2.46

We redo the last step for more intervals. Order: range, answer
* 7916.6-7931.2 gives 2.41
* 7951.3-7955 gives 2.61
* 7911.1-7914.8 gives 2.27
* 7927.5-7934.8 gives 2.44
